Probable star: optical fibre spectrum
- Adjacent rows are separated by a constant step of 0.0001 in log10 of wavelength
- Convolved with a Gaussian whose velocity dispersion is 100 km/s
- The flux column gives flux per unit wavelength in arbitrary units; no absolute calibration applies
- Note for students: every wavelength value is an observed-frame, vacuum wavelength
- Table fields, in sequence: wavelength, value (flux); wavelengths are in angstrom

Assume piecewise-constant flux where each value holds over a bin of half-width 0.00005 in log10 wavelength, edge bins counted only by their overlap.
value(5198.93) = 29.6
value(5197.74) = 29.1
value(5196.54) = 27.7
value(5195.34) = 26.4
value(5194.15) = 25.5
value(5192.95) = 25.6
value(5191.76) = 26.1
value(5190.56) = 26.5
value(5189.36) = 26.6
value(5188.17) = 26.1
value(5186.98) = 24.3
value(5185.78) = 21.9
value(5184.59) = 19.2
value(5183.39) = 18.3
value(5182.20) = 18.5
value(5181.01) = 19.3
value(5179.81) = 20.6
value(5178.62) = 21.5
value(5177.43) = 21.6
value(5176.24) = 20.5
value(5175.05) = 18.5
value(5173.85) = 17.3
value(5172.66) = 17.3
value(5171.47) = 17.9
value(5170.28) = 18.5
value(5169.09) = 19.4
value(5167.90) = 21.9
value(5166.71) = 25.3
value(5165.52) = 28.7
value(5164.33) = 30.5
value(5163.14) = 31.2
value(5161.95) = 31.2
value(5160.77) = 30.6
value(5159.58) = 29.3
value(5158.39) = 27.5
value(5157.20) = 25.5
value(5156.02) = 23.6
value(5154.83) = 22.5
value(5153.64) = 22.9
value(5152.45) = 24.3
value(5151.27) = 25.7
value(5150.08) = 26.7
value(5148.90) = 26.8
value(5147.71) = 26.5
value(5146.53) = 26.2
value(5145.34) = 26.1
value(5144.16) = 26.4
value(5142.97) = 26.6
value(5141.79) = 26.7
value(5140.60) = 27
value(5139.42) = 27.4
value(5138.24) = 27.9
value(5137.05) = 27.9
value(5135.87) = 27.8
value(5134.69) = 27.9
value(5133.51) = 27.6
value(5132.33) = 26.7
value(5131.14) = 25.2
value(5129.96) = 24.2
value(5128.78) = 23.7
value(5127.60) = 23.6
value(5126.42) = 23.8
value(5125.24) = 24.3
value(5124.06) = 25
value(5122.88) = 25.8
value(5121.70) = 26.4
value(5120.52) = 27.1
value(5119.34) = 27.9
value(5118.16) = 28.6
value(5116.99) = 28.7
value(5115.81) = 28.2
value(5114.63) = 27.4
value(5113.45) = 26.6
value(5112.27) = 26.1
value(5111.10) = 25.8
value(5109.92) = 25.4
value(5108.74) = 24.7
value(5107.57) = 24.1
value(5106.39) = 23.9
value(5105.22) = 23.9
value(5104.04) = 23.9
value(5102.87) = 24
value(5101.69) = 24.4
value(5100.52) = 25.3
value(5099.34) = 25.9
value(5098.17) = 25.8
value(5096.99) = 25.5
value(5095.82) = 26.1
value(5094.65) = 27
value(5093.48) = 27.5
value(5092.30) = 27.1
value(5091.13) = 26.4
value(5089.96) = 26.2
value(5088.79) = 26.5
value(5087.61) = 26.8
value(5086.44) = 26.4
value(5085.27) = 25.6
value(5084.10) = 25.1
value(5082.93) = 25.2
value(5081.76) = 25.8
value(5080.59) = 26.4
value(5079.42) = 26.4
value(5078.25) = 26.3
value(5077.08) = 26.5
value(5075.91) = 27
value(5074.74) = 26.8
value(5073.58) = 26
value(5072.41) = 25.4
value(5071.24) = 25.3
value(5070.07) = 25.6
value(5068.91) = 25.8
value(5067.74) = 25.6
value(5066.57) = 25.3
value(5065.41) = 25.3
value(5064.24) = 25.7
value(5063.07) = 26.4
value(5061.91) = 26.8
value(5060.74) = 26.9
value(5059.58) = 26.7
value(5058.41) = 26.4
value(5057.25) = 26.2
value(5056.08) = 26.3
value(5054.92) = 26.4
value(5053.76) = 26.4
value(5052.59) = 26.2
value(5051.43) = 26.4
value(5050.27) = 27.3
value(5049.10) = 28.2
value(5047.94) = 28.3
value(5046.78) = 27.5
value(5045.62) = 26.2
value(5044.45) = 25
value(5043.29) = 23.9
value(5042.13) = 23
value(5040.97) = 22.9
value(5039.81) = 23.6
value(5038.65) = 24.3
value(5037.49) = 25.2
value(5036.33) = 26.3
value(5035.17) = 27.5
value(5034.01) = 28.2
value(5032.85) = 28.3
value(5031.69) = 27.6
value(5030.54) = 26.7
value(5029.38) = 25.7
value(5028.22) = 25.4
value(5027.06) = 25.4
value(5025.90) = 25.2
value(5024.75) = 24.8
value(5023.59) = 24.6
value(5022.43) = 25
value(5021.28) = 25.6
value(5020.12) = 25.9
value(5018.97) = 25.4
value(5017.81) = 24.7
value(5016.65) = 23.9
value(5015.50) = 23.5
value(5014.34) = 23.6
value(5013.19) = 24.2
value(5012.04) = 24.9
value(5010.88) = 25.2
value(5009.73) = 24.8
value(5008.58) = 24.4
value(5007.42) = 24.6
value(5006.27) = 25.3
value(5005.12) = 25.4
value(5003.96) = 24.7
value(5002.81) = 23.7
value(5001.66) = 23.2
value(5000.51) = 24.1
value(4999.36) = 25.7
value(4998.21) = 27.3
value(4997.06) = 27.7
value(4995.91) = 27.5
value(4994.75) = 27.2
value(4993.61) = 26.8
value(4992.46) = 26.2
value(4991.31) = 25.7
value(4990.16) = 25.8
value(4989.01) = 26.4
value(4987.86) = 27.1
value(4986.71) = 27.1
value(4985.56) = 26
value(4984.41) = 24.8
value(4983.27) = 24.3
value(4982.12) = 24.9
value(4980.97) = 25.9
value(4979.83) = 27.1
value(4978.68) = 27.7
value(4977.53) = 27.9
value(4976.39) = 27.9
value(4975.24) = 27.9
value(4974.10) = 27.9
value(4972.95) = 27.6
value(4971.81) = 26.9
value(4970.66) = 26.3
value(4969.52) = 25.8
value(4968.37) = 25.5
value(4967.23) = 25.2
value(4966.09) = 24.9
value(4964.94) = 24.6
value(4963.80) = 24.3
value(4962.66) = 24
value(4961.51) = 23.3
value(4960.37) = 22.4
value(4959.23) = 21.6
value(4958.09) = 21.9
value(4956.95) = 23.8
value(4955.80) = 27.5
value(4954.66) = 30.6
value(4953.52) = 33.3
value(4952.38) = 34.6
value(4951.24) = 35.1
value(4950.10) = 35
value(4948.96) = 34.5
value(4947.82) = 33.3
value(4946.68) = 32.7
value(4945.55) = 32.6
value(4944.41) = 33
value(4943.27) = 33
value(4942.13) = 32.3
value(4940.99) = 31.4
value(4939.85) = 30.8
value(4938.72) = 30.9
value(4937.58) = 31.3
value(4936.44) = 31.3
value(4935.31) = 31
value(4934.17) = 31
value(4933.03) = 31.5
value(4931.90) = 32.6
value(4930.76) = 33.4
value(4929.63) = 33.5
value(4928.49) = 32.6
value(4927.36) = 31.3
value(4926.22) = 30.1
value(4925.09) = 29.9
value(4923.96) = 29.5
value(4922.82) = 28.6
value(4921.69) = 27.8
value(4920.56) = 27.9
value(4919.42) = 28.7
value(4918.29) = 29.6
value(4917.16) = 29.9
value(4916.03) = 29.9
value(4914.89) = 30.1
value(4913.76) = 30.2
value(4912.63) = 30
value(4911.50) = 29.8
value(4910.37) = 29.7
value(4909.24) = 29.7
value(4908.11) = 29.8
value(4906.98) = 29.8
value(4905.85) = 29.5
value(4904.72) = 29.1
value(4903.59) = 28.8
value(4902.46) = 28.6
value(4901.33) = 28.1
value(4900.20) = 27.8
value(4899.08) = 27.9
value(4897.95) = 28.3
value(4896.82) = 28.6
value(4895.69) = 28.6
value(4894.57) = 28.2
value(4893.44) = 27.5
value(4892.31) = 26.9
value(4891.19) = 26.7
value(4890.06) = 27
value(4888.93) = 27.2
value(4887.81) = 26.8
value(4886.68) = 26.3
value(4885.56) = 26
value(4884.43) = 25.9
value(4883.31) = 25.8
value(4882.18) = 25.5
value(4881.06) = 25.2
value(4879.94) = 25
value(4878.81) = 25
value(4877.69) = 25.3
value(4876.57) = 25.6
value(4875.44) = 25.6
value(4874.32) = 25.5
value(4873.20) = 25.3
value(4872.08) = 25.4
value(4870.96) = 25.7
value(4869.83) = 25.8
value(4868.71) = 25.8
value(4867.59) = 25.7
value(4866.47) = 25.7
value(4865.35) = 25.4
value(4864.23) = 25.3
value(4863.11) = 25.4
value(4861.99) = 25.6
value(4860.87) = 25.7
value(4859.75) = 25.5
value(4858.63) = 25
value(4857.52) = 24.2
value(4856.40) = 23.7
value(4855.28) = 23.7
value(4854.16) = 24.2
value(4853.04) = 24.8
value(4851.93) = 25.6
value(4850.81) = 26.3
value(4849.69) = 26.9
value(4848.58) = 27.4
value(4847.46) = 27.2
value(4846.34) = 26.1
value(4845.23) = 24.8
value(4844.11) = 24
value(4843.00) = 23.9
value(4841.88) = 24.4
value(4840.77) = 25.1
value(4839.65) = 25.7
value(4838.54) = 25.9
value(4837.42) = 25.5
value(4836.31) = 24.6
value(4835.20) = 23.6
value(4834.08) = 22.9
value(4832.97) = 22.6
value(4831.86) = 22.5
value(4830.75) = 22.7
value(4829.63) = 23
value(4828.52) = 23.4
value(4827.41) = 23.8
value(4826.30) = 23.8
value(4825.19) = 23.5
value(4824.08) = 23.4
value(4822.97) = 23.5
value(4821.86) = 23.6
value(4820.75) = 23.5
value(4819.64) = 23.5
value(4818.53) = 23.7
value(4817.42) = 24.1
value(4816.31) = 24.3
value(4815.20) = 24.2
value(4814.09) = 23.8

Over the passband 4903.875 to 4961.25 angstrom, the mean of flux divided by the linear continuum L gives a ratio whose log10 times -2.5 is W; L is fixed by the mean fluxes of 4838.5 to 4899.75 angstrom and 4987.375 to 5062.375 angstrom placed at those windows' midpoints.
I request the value -0.18 mag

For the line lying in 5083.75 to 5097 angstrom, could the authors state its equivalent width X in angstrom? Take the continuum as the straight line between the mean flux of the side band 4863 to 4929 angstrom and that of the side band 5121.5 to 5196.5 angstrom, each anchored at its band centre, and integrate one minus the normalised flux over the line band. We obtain -0.50 angstrom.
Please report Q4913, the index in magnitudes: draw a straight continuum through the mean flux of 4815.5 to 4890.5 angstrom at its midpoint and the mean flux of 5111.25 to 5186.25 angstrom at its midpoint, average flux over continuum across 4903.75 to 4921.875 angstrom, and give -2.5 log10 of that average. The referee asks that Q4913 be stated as -0.18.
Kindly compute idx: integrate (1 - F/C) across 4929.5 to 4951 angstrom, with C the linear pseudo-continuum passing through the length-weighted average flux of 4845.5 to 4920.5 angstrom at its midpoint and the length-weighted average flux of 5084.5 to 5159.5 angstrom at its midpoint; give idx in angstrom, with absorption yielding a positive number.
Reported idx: -4.6 angstrom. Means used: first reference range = 26.9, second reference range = 26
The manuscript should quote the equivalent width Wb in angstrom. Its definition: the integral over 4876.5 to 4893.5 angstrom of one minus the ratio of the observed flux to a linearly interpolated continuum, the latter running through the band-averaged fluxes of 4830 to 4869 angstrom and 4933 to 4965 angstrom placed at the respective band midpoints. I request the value 0.4 angstrom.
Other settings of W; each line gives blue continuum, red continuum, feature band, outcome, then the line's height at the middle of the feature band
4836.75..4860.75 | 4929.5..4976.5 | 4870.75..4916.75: -0.022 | 27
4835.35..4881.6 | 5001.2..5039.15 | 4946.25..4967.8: -0.111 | 25.3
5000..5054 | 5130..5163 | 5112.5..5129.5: 0.009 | 26.4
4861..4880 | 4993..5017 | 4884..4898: -0.073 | 25.4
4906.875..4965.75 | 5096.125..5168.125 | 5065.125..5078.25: 0.059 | 27.4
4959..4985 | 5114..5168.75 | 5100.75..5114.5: 0.062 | 26.4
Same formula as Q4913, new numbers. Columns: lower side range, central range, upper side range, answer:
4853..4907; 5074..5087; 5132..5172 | 0.00 mag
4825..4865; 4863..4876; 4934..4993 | -0.01 mag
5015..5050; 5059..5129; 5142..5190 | -0.05 mag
